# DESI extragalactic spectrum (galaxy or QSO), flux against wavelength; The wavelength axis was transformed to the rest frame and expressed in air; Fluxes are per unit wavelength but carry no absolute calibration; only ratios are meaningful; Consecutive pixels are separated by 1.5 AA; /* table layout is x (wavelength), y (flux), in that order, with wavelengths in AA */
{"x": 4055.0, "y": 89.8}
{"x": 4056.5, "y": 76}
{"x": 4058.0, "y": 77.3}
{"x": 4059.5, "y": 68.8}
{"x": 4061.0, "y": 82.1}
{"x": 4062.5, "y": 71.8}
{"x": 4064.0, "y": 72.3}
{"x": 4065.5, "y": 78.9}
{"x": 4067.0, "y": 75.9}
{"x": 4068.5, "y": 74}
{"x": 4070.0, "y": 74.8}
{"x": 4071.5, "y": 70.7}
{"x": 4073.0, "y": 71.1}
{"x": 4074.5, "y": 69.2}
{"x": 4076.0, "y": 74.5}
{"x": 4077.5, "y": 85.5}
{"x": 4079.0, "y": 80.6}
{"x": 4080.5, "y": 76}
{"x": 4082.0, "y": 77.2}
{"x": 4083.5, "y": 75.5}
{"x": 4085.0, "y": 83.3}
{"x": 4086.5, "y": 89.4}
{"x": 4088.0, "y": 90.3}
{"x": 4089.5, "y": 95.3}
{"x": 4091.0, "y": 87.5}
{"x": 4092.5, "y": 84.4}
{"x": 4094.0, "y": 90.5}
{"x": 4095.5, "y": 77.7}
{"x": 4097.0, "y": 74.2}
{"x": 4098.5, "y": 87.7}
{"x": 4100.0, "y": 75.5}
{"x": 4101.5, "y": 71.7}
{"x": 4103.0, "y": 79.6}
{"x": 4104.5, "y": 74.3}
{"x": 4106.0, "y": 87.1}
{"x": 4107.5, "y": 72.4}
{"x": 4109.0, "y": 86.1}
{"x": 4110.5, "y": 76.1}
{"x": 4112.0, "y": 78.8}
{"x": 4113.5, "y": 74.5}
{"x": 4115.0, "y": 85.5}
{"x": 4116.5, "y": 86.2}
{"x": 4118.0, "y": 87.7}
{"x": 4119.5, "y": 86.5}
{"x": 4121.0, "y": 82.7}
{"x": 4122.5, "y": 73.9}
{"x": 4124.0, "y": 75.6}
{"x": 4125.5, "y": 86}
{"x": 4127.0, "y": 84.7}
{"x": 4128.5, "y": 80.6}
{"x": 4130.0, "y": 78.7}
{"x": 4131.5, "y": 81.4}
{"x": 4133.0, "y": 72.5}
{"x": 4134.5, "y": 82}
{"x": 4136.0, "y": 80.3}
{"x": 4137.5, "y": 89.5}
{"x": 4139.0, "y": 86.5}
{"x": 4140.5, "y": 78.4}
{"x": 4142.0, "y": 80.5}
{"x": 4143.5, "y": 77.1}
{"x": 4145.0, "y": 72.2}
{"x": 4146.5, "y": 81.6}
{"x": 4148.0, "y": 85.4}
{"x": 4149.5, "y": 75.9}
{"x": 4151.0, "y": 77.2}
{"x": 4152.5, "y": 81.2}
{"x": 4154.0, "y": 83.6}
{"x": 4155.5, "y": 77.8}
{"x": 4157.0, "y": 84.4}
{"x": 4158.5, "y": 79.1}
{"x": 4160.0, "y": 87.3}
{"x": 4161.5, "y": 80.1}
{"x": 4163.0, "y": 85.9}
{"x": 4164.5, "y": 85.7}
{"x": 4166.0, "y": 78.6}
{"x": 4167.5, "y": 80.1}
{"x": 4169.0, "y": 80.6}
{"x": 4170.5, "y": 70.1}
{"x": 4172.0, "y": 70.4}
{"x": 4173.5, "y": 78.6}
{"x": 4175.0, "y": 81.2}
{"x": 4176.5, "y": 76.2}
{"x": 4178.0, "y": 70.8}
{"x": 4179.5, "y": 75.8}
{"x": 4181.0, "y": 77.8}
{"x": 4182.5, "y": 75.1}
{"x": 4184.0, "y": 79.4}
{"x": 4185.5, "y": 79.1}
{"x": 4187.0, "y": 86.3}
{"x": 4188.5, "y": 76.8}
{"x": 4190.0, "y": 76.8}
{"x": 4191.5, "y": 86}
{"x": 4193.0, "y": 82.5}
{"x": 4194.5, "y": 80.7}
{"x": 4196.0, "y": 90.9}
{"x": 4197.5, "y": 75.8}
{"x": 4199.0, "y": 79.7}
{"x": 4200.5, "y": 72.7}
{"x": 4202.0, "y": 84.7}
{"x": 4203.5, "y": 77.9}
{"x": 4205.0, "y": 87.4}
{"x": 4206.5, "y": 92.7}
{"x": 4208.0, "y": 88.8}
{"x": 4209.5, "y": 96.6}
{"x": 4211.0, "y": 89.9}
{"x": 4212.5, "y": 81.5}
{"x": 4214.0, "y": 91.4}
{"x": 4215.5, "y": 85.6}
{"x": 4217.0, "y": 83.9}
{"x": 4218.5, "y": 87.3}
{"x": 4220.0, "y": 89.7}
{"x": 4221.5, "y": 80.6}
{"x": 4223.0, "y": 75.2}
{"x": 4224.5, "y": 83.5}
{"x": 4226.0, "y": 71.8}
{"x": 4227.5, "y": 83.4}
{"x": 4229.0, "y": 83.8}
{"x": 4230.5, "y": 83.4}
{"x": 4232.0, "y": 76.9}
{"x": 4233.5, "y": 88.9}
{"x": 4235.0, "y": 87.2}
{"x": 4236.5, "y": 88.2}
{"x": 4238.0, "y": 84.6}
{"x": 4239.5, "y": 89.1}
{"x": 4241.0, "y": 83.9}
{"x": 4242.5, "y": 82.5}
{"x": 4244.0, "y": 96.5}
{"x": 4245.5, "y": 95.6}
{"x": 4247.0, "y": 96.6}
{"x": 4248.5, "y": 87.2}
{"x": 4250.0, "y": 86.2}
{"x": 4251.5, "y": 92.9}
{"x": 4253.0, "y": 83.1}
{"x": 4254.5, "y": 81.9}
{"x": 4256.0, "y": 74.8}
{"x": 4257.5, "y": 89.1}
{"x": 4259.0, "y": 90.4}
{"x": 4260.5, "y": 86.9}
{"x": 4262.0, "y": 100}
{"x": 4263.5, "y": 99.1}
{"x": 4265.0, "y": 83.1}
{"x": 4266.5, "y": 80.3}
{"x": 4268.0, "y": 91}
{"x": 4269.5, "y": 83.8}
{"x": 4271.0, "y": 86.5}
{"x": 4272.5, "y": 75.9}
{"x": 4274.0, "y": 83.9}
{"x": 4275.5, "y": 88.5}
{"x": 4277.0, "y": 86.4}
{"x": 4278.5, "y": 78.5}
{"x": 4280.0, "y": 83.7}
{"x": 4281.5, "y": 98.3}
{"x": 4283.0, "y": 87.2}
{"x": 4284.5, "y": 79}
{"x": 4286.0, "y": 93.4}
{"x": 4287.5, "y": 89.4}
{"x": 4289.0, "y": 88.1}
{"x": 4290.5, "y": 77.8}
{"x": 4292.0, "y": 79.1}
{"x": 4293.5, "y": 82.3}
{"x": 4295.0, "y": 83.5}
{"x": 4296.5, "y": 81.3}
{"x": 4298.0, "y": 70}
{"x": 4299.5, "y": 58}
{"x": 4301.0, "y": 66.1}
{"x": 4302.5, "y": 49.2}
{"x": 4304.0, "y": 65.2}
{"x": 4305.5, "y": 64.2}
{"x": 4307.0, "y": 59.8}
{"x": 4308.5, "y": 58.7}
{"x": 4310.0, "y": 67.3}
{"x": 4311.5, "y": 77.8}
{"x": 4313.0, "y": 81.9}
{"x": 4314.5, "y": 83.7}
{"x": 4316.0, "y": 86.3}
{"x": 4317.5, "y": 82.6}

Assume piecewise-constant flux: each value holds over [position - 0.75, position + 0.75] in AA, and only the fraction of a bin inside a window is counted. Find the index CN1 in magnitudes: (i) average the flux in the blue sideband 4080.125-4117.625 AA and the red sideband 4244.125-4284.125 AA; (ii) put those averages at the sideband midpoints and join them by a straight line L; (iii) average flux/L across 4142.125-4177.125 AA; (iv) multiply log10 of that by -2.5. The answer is 0.05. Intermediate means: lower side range 81.6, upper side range 87.4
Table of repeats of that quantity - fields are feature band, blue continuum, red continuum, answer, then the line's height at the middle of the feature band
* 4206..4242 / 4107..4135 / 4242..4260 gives 0.02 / 86.6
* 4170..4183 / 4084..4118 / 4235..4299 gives 0.12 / 84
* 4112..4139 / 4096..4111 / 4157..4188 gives -0.04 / 78.7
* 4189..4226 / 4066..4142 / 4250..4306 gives -0.03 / 81.4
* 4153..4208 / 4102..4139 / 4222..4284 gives 0.04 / 83.3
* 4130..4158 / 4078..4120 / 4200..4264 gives 0.04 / 83.4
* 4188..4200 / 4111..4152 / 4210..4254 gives 0.04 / 84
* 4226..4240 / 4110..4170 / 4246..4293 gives 0.01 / 85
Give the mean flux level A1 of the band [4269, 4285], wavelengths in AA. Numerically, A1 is 84.8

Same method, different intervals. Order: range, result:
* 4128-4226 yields 81.2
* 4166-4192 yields 77.7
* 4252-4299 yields 84.9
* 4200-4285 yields 86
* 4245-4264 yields 89.3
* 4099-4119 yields 79.8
